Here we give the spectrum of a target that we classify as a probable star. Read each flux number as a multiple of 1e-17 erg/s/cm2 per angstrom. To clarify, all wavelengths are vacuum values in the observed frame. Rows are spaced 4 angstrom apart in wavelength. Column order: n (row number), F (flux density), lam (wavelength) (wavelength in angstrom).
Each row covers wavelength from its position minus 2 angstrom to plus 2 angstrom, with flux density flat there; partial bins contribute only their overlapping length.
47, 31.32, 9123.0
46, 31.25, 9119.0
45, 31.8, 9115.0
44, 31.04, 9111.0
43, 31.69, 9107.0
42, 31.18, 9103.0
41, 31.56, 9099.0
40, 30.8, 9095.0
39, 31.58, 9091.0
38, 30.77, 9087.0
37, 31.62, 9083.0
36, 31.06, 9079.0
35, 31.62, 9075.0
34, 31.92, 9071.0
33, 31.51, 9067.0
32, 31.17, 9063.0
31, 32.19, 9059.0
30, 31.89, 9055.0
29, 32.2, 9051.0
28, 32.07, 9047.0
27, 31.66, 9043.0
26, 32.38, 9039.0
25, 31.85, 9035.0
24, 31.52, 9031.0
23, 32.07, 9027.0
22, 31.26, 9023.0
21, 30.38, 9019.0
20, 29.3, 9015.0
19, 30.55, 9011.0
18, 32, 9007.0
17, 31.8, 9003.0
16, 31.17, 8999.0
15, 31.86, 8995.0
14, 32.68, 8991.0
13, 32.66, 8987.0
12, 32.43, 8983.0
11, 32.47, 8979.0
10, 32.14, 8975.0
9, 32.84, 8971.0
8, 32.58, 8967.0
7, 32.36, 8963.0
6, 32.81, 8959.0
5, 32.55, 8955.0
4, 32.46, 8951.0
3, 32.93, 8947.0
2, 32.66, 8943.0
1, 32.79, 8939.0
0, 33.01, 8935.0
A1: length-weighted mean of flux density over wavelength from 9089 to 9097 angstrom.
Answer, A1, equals 31.2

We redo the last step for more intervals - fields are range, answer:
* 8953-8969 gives 32.6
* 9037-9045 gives 32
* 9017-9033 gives 31.3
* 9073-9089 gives 31.3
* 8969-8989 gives 32.5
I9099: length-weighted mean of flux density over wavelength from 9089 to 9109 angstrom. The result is 31.4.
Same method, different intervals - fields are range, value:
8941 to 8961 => 32.7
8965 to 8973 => 32.7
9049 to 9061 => 32.1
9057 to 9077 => 31.7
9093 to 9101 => 31.2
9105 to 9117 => 31.5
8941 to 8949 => 32.8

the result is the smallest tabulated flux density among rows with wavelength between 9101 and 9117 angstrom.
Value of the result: 31.04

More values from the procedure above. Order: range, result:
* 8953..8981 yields 32.14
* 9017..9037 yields 30.38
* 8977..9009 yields 31.17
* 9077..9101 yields 30.77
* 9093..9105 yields 30.8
